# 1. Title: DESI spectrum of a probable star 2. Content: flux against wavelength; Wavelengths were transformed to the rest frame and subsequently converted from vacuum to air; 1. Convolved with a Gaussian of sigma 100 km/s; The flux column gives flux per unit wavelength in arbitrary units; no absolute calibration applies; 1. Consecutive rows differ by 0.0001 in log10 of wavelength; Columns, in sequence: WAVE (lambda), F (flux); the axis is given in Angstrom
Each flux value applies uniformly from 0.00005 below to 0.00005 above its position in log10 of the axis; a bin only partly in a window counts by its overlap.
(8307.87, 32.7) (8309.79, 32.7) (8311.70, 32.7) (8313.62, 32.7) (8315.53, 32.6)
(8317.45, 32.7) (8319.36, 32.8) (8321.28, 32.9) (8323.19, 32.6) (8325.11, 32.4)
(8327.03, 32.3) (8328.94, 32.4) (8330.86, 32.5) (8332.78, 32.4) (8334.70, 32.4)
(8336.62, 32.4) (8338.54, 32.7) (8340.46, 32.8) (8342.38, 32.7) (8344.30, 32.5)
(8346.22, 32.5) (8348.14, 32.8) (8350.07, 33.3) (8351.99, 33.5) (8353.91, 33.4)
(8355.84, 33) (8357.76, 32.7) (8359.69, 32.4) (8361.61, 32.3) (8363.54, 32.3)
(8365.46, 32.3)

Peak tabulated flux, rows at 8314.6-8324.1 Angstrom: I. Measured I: 32.9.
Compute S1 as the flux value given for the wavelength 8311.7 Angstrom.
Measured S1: 32.7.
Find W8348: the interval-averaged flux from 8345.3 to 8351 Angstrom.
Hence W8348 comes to 32.8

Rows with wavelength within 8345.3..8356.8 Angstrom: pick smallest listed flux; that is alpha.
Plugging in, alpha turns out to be 32.5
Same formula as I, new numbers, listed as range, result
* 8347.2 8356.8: 33.5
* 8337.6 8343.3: 32.8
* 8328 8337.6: 32.5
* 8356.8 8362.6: 32.7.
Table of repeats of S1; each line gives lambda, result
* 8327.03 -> 32.3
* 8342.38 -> 32.7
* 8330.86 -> 32.5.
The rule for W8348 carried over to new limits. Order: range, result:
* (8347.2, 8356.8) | 33.2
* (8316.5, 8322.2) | 32.8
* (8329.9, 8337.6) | 32.4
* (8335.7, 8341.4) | 32.6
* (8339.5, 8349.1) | 32.7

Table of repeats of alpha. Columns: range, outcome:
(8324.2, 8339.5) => 32.3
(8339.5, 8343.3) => 32.7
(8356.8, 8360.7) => 32.4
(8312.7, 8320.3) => 32.6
